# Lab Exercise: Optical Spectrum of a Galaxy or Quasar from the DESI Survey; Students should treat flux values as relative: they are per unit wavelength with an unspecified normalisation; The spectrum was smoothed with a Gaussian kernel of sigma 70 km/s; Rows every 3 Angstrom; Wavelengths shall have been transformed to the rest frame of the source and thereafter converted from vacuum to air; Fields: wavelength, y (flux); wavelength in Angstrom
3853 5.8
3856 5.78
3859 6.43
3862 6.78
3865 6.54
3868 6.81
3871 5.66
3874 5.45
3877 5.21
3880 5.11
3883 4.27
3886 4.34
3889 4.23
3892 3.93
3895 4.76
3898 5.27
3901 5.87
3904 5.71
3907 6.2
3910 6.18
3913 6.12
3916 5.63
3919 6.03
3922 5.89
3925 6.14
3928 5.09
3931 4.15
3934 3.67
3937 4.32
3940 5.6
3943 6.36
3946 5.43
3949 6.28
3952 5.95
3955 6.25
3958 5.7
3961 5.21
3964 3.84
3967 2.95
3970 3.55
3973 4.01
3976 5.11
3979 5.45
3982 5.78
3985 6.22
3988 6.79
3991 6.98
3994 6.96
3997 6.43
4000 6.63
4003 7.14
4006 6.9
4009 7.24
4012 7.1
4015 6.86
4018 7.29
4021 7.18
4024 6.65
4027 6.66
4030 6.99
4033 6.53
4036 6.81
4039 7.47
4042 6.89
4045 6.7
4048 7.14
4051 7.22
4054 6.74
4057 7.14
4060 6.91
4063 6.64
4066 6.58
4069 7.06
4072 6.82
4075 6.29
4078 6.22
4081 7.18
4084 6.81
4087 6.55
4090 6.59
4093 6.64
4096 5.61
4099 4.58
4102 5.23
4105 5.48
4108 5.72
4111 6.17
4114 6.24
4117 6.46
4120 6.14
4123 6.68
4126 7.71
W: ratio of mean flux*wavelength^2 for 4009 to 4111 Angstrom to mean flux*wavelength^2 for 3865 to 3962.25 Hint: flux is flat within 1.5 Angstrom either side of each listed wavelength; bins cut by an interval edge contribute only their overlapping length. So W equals 1.3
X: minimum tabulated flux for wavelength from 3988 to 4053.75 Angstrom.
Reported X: 6.43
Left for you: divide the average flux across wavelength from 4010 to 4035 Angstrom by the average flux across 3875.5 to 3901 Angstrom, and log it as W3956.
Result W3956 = 1.5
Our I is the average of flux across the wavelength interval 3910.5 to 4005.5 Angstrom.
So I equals 5.56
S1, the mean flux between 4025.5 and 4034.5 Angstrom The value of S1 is 6.73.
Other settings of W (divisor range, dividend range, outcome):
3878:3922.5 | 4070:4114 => 1.28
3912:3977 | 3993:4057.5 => 1.41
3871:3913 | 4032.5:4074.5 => 1.45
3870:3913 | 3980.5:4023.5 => 1.39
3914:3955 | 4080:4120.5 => 1.21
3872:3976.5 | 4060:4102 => 1.35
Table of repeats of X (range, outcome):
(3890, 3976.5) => 2.95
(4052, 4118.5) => 4.58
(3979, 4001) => 5.45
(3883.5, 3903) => 3.93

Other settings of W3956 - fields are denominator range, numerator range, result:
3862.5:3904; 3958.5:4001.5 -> 1.03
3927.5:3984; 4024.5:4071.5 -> 1.38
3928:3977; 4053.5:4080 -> 1.37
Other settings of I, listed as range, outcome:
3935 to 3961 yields 5.67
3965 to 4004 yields 5.65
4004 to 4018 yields 7.06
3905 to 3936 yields 5.49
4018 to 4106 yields 6.62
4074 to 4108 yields 6.09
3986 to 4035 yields 6.89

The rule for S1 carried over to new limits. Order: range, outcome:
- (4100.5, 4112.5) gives 5.65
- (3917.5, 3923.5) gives 5.96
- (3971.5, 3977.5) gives 4.56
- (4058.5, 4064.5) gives 6.77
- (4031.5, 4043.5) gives 6.92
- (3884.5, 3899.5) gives 4.51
